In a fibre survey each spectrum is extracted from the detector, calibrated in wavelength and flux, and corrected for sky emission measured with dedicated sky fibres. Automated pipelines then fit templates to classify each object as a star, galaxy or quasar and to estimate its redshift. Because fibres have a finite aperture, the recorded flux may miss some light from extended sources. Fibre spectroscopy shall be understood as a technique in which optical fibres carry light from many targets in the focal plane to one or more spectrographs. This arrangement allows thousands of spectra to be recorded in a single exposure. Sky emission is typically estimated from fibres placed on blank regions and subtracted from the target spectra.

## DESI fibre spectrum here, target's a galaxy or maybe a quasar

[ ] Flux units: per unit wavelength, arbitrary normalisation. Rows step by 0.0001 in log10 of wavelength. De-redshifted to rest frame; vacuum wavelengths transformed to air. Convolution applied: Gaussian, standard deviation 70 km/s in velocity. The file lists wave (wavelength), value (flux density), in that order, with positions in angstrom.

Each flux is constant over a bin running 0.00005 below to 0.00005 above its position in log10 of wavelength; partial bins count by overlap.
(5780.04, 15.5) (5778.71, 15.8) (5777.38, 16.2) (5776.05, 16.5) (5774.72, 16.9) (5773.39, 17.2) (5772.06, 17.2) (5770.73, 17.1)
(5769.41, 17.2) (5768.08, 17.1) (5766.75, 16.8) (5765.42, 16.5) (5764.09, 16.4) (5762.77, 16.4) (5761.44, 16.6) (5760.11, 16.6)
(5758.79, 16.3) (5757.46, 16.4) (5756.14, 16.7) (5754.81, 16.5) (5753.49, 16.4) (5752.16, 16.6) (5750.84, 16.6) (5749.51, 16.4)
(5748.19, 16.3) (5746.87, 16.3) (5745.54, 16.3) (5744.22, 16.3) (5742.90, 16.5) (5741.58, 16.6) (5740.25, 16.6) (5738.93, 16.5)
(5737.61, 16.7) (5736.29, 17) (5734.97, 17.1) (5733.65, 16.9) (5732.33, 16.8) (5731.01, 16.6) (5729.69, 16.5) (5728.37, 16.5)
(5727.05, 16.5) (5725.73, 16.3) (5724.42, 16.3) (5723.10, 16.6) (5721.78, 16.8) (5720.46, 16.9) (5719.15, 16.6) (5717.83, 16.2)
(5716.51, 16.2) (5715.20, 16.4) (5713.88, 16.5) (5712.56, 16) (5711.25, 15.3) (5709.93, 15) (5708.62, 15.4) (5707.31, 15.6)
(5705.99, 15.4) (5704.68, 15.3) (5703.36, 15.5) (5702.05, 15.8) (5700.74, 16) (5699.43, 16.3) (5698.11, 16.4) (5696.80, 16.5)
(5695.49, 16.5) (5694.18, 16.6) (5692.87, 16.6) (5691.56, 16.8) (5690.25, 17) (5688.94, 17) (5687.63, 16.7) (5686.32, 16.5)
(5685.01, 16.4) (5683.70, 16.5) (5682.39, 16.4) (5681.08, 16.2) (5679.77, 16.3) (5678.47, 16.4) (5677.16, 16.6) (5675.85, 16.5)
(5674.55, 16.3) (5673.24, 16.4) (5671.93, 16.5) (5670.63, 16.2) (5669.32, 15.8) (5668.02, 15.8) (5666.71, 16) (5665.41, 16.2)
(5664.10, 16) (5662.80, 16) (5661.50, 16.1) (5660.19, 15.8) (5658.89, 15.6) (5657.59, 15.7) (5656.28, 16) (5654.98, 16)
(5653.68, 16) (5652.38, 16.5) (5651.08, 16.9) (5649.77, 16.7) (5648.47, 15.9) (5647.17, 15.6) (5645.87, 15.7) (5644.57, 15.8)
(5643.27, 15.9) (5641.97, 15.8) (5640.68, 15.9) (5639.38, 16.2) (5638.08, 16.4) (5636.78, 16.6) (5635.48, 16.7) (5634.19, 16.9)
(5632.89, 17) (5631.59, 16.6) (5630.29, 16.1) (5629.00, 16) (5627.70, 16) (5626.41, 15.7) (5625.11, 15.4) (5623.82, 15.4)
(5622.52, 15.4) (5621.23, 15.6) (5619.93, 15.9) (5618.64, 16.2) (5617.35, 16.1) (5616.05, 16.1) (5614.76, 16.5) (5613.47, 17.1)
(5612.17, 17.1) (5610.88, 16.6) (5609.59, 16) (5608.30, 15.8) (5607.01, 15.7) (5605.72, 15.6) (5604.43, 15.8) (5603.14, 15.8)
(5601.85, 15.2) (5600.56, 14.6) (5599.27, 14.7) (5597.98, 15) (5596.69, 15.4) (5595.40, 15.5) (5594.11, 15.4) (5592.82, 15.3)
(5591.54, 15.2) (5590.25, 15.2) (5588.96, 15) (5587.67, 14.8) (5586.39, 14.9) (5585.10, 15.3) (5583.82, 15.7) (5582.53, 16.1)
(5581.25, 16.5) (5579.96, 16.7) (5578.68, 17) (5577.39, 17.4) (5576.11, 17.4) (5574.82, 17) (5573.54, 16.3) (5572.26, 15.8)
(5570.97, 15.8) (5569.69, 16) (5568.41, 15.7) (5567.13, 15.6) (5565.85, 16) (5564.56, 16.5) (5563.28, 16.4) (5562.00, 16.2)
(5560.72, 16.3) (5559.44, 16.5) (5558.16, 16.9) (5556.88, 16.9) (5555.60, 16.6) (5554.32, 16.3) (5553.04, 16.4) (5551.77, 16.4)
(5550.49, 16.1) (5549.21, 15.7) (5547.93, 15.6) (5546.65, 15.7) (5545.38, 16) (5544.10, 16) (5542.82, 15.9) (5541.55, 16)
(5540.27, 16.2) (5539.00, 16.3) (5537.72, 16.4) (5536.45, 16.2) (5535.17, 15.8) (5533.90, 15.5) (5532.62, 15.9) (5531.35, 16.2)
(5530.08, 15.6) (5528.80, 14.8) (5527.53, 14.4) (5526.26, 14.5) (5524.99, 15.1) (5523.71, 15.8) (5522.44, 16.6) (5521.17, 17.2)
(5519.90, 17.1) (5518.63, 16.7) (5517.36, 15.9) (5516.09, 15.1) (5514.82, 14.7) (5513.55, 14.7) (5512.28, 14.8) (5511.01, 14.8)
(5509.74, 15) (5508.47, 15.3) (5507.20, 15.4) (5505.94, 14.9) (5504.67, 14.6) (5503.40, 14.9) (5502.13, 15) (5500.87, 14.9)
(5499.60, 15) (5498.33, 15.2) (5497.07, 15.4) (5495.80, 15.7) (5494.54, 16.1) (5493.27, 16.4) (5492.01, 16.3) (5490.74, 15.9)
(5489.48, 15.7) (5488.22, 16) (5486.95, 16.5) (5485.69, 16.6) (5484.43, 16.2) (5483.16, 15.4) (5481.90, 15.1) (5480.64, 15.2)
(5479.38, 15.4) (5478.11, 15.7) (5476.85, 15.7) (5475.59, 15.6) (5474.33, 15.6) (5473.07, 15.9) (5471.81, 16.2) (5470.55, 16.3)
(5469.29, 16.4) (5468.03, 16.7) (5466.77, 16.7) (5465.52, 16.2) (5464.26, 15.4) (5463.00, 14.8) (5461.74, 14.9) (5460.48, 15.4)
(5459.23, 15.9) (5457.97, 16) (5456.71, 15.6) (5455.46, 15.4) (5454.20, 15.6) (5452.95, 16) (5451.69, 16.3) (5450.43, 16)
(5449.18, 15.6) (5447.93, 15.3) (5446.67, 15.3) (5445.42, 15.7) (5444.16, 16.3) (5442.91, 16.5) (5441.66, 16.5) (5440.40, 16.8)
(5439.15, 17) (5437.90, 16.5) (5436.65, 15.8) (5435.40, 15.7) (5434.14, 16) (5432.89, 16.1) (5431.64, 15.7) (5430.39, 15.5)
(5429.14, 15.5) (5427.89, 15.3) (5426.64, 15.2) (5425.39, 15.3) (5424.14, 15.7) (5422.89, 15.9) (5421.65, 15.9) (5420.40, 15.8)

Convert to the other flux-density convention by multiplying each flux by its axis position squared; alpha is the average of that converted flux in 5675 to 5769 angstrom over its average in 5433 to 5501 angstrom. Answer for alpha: 1.13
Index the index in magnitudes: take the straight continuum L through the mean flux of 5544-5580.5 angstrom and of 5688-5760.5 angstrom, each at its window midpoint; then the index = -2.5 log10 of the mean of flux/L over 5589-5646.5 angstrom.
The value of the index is 0.03 mag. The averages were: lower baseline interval 16.3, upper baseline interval 16.4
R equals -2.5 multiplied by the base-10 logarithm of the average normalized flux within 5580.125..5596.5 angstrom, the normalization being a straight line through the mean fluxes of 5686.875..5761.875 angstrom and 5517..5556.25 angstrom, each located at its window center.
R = 0.04 mag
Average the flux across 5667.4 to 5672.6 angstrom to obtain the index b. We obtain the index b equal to 16.1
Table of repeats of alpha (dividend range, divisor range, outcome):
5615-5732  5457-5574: 1.08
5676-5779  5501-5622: 1.10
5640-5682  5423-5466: 1.10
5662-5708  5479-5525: 1.11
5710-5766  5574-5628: 1.09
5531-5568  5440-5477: 1.05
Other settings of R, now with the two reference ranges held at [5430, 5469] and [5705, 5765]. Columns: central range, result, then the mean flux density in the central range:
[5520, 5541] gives 0.02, 15.8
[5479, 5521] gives 0.03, 15.5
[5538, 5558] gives -0.01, 16.2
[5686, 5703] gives -0.01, 16.5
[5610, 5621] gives -0.01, 16.4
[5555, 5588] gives -0.01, 16.3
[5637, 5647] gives 0.02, 16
